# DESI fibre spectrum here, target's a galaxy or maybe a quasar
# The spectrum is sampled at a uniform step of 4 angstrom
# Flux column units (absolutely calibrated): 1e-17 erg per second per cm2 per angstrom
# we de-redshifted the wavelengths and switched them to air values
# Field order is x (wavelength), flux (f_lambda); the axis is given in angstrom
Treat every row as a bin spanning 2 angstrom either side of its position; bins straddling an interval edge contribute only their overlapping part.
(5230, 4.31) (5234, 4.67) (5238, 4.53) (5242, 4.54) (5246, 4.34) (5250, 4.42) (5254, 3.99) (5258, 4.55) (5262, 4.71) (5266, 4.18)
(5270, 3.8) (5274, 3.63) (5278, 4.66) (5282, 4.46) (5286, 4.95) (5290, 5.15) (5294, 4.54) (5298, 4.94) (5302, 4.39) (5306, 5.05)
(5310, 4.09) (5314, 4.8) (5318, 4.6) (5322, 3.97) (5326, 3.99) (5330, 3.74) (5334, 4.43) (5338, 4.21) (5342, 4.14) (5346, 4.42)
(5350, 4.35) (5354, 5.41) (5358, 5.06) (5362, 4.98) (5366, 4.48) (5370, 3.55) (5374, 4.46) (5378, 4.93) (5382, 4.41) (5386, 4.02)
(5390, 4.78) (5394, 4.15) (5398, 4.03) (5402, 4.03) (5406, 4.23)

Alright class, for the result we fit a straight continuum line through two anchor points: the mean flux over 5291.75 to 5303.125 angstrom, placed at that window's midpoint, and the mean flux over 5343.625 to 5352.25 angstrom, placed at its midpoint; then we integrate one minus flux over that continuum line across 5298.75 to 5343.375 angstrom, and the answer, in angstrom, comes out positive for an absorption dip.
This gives 2.1 angstrom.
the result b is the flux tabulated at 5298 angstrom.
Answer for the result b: 4.94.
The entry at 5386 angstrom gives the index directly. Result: 4.02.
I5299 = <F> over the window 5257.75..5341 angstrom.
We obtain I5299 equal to 4.41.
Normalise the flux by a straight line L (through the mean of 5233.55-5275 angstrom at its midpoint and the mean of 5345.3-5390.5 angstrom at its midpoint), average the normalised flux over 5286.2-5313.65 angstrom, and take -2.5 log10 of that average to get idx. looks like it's -0.07 mag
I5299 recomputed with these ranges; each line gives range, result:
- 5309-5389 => 4.41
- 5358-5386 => 4.48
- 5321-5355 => 4.27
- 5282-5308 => 4.81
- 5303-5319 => 4.62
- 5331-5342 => 4.23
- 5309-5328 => 4.3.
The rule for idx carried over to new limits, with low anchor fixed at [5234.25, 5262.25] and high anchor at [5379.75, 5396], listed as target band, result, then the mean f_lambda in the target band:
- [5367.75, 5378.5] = 0.03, 4.23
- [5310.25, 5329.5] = 0.03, 4.27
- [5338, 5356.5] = -0.04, 4.55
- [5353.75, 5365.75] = -0.15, 5.01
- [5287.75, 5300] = -0.11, 4.88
